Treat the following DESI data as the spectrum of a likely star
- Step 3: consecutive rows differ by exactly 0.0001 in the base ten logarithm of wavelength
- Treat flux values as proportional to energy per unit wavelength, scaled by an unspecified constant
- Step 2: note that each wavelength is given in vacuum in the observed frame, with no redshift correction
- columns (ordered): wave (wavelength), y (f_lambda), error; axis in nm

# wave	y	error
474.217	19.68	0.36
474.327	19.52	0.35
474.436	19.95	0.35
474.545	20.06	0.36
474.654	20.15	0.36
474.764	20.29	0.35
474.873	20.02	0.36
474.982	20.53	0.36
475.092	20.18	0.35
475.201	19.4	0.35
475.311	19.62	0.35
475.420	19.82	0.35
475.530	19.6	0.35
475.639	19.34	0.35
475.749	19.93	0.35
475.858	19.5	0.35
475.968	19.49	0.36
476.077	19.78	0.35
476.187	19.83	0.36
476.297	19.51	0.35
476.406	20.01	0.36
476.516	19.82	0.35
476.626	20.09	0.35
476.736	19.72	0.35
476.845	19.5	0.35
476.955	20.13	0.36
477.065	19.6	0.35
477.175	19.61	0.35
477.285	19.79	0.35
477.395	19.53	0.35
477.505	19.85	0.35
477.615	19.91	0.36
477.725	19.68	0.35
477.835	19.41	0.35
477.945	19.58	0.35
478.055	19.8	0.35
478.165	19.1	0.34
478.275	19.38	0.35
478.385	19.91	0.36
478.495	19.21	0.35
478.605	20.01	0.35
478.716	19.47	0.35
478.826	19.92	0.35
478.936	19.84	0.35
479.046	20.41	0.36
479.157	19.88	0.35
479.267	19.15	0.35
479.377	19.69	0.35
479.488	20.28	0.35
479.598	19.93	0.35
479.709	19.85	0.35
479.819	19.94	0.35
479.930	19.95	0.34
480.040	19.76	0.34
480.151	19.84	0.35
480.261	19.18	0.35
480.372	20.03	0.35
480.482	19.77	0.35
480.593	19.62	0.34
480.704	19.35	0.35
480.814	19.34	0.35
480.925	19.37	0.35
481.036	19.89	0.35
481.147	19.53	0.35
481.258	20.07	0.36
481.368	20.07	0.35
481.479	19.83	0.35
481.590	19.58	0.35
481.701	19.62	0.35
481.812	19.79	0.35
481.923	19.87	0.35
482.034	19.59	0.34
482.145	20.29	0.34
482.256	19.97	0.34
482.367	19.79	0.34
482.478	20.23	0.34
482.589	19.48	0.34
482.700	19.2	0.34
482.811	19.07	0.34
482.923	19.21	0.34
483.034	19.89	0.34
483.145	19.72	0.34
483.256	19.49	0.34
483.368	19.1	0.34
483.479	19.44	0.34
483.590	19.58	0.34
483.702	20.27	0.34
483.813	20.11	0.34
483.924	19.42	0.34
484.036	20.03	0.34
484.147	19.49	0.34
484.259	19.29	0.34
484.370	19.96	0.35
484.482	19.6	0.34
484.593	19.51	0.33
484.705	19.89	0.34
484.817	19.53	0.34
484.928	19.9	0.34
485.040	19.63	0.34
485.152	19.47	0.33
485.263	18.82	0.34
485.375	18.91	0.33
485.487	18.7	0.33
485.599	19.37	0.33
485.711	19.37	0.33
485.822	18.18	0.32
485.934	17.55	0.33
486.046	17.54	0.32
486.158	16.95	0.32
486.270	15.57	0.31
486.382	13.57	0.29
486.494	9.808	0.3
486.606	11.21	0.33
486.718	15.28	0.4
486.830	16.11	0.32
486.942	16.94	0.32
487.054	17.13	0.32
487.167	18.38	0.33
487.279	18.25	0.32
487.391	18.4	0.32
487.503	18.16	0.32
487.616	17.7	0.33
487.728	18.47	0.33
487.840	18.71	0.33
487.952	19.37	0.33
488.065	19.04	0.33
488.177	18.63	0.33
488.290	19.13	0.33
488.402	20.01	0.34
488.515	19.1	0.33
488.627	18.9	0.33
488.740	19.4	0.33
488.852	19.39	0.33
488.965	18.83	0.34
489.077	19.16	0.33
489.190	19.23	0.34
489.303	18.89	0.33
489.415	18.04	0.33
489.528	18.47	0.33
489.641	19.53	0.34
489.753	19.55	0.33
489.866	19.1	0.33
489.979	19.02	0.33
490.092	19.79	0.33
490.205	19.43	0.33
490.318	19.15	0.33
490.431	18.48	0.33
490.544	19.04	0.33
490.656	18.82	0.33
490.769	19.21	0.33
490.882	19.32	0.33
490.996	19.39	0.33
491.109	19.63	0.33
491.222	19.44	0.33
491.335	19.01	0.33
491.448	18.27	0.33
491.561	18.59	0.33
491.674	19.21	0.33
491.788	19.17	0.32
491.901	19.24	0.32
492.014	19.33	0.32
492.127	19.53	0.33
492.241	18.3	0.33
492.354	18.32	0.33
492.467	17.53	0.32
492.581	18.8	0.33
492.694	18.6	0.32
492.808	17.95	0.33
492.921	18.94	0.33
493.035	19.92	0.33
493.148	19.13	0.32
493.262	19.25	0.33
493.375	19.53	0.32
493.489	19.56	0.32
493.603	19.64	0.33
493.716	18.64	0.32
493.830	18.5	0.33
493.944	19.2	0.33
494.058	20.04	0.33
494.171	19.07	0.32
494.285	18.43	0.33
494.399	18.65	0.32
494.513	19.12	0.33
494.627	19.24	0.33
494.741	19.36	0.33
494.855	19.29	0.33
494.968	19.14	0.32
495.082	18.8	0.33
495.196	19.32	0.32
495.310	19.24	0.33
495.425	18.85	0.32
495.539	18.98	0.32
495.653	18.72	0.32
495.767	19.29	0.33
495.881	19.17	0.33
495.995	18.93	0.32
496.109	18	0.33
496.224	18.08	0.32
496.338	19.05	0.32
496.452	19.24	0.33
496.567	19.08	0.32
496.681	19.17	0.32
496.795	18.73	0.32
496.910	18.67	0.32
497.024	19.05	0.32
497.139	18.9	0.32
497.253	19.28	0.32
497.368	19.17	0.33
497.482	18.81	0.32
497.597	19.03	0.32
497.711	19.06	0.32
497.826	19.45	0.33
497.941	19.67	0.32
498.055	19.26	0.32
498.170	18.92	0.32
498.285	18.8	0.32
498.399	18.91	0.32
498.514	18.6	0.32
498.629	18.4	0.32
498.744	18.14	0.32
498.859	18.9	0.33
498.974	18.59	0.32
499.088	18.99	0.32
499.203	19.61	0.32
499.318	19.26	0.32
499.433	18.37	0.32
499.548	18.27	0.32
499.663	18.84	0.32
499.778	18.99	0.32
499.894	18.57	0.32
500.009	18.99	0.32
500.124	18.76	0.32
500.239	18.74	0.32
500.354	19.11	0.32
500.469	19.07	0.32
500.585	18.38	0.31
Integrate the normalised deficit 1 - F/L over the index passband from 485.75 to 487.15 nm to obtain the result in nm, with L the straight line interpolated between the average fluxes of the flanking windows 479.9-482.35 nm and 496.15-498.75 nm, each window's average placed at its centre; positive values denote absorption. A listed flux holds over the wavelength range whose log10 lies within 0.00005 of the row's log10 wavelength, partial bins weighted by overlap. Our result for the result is 0.28 nm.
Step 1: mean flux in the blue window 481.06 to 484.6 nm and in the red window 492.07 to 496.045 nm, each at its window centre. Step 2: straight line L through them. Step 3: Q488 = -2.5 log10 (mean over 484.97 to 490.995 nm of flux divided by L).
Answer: 0.07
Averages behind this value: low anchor 19.7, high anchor 19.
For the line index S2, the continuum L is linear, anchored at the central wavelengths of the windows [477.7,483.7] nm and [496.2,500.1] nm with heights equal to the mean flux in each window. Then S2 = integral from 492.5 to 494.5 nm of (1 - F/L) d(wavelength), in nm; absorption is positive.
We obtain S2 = 0.01 nm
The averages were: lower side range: 19.7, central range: 19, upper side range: 18.9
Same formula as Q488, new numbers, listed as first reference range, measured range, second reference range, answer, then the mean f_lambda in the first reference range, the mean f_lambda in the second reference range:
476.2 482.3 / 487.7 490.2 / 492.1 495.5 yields 0.008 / 19.7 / 19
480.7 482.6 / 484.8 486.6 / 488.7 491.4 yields 0.119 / 19.8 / 19.1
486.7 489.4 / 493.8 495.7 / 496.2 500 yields -0.017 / 18.5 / 18.9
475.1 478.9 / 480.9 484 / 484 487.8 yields -0.065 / 19.7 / 17.8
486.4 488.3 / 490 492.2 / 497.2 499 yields -0.088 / 17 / 18.9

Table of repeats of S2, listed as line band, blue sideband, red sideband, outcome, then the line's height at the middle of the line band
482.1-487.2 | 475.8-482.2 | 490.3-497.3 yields 0.26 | 19.5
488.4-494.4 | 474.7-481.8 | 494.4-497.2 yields 0.04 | 19.2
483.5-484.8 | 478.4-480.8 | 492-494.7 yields -0.02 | 19.5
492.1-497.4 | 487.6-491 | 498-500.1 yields -0.01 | 18.9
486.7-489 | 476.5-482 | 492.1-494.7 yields 0.10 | 19.2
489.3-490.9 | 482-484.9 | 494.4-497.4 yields 0.02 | 19.3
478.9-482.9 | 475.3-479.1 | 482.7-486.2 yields -0.05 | 19.5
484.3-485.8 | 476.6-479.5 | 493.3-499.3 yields 0.00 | 19.4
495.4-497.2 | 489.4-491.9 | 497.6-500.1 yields 0.01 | 19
